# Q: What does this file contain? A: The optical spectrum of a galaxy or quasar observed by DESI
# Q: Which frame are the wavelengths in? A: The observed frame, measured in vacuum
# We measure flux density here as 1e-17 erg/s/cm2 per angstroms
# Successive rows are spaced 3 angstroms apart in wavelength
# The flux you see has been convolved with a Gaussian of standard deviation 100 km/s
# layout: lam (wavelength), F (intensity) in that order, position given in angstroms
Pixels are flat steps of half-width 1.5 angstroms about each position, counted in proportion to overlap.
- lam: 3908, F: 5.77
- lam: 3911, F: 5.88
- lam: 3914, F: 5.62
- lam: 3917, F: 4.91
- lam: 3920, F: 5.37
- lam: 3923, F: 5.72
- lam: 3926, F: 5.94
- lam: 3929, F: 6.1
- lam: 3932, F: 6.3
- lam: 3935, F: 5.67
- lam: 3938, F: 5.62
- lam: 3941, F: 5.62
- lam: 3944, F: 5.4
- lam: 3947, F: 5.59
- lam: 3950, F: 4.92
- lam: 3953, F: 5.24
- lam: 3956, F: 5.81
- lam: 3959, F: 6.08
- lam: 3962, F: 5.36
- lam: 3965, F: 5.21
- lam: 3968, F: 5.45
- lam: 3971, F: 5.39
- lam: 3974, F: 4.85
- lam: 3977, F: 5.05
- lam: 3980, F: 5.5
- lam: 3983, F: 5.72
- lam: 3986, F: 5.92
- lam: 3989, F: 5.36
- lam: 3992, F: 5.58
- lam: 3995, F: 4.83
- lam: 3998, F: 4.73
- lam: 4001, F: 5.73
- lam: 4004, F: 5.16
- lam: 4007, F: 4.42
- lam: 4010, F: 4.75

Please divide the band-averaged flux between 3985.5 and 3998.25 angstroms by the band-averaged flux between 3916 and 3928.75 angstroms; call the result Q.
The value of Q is 0.95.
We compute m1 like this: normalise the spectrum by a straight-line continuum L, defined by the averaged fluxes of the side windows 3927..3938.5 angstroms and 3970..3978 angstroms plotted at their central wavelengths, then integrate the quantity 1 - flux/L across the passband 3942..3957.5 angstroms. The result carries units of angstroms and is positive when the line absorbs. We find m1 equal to 0.53 angstroms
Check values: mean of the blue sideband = 5.95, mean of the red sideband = 5.08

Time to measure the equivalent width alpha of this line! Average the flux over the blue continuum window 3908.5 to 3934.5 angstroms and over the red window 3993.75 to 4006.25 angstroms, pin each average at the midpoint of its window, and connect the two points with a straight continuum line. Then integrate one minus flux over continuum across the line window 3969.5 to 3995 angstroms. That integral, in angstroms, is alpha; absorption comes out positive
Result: -0.80 angstroms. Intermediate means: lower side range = 5.73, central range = 5.39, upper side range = 5.08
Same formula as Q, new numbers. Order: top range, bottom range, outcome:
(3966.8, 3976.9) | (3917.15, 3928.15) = 0.93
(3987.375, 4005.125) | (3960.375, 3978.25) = 1.00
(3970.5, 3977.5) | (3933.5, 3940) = 0.90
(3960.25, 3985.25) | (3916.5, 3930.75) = 0.94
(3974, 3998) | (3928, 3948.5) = 0.93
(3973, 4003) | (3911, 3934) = 0.93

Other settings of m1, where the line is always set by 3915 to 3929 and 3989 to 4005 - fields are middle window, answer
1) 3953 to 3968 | -0.49 angstroms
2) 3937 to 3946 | -0.12 angstroms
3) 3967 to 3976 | 0.22 angstroms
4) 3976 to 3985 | -0.30 angstroms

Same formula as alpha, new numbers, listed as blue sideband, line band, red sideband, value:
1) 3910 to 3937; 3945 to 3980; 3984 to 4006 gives 0.9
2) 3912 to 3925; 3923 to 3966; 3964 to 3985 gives -2.0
